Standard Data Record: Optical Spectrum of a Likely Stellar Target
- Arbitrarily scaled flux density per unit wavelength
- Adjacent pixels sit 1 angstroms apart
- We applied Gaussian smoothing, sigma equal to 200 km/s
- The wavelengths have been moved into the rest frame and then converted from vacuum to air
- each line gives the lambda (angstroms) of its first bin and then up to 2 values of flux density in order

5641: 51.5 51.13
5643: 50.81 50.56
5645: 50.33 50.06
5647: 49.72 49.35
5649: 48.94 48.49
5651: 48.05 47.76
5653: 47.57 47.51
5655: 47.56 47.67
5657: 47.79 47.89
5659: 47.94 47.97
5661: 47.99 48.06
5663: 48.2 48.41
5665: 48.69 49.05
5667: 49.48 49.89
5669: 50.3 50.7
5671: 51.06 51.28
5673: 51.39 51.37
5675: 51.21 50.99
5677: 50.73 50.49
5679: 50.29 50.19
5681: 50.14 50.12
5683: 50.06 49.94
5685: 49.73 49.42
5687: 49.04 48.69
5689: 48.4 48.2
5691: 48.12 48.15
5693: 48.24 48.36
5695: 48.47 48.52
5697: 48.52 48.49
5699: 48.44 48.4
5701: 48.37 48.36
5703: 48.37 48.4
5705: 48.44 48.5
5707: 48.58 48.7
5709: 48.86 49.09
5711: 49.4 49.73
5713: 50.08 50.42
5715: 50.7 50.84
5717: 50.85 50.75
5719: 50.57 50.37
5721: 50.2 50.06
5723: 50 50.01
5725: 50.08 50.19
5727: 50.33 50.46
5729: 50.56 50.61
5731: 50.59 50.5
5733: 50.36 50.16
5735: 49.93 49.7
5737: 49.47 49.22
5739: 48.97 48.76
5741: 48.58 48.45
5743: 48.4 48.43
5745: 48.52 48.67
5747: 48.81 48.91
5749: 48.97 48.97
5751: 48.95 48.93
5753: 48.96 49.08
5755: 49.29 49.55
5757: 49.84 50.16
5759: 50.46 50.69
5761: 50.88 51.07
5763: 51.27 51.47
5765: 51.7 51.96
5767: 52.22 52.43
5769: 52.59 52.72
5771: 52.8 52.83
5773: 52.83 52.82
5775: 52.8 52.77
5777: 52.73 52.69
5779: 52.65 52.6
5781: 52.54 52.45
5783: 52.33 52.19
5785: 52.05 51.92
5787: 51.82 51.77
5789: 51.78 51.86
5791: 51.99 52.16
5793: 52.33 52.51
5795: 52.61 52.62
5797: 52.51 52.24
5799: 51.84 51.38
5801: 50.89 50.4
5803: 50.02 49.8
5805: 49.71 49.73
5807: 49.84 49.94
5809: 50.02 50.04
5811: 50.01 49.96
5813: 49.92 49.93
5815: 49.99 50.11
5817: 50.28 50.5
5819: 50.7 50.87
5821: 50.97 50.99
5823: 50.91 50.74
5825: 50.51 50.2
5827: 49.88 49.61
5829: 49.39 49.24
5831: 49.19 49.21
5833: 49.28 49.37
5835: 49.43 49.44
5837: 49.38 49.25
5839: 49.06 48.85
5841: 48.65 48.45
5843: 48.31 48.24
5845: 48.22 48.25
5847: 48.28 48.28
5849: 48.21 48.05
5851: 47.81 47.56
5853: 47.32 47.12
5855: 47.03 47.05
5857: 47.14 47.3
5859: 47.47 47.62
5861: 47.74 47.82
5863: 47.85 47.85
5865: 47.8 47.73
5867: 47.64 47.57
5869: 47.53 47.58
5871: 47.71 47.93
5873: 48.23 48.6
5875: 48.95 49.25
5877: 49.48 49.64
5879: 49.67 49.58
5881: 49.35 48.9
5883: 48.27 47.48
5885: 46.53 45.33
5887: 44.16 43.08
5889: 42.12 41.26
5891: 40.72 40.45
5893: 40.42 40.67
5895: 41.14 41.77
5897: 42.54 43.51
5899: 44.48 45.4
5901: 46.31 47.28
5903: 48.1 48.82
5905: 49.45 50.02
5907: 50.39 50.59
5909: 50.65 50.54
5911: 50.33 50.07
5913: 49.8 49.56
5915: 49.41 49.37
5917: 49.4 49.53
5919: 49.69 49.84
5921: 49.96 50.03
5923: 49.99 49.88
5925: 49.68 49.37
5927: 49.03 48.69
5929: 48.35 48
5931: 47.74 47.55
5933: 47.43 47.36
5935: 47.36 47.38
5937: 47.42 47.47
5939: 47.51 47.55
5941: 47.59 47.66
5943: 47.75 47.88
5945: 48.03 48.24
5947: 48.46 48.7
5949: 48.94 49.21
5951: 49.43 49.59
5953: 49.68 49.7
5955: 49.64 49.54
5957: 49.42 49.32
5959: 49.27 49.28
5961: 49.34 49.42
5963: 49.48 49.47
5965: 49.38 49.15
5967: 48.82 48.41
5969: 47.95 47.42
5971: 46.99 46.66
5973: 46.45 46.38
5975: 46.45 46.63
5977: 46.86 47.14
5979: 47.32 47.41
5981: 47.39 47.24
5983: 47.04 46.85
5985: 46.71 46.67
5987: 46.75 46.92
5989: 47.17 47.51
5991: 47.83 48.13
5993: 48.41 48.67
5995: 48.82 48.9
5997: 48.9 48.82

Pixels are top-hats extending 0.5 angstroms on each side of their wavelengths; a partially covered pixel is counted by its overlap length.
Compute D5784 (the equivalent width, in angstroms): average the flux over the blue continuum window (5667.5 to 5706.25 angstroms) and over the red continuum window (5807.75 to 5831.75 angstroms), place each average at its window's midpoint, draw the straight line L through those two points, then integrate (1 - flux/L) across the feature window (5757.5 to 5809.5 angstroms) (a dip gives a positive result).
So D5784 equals -1.9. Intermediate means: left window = 49.4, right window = 50.2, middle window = 51.7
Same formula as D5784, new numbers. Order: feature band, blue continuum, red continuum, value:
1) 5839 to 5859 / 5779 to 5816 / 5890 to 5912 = 0.3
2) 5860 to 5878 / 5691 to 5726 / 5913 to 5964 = 0.3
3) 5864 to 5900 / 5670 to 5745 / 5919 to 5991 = 2.0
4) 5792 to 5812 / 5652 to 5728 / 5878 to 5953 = -1.0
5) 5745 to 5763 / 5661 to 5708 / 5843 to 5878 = -0.3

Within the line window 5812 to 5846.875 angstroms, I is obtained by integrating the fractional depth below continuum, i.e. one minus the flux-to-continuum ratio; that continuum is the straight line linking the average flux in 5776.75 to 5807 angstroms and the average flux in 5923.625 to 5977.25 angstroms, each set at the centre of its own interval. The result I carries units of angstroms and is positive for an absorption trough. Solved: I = 0.9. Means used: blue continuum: 51.8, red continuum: 48.3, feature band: 49.6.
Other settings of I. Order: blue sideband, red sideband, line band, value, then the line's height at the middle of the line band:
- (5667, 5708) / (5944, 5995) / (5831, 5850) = -0.02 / 48.7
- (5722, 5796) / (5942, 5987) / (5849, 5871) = 0.87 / 49.5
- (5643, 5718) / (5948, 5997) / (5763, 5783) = -1.47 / 48.9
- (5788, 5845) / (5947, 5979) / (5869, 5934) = 2.33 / 49.3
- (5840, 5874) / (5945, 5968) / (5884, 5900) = 1.83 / 48.3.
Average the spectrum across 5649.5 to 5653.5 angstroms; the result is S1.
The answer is 48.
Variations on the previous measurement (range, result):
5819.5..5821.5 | 50.9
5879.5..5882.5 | 49.3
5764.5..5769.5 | 52.2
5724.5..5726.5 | 50.1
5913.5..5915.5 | 49.5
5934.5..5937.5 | 47.4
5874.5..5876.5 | 49.1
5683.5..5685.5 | 49.8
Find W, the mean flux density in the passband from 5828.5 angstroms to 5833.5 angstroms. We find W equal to 49.3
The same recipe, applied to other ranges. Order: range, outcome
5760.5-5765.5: 51.3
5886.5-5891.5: 42.3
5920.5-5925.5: 49.9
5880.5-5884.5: 48.5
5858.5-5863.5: 47.7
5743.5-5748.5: 48.7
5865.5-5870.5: 47.6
